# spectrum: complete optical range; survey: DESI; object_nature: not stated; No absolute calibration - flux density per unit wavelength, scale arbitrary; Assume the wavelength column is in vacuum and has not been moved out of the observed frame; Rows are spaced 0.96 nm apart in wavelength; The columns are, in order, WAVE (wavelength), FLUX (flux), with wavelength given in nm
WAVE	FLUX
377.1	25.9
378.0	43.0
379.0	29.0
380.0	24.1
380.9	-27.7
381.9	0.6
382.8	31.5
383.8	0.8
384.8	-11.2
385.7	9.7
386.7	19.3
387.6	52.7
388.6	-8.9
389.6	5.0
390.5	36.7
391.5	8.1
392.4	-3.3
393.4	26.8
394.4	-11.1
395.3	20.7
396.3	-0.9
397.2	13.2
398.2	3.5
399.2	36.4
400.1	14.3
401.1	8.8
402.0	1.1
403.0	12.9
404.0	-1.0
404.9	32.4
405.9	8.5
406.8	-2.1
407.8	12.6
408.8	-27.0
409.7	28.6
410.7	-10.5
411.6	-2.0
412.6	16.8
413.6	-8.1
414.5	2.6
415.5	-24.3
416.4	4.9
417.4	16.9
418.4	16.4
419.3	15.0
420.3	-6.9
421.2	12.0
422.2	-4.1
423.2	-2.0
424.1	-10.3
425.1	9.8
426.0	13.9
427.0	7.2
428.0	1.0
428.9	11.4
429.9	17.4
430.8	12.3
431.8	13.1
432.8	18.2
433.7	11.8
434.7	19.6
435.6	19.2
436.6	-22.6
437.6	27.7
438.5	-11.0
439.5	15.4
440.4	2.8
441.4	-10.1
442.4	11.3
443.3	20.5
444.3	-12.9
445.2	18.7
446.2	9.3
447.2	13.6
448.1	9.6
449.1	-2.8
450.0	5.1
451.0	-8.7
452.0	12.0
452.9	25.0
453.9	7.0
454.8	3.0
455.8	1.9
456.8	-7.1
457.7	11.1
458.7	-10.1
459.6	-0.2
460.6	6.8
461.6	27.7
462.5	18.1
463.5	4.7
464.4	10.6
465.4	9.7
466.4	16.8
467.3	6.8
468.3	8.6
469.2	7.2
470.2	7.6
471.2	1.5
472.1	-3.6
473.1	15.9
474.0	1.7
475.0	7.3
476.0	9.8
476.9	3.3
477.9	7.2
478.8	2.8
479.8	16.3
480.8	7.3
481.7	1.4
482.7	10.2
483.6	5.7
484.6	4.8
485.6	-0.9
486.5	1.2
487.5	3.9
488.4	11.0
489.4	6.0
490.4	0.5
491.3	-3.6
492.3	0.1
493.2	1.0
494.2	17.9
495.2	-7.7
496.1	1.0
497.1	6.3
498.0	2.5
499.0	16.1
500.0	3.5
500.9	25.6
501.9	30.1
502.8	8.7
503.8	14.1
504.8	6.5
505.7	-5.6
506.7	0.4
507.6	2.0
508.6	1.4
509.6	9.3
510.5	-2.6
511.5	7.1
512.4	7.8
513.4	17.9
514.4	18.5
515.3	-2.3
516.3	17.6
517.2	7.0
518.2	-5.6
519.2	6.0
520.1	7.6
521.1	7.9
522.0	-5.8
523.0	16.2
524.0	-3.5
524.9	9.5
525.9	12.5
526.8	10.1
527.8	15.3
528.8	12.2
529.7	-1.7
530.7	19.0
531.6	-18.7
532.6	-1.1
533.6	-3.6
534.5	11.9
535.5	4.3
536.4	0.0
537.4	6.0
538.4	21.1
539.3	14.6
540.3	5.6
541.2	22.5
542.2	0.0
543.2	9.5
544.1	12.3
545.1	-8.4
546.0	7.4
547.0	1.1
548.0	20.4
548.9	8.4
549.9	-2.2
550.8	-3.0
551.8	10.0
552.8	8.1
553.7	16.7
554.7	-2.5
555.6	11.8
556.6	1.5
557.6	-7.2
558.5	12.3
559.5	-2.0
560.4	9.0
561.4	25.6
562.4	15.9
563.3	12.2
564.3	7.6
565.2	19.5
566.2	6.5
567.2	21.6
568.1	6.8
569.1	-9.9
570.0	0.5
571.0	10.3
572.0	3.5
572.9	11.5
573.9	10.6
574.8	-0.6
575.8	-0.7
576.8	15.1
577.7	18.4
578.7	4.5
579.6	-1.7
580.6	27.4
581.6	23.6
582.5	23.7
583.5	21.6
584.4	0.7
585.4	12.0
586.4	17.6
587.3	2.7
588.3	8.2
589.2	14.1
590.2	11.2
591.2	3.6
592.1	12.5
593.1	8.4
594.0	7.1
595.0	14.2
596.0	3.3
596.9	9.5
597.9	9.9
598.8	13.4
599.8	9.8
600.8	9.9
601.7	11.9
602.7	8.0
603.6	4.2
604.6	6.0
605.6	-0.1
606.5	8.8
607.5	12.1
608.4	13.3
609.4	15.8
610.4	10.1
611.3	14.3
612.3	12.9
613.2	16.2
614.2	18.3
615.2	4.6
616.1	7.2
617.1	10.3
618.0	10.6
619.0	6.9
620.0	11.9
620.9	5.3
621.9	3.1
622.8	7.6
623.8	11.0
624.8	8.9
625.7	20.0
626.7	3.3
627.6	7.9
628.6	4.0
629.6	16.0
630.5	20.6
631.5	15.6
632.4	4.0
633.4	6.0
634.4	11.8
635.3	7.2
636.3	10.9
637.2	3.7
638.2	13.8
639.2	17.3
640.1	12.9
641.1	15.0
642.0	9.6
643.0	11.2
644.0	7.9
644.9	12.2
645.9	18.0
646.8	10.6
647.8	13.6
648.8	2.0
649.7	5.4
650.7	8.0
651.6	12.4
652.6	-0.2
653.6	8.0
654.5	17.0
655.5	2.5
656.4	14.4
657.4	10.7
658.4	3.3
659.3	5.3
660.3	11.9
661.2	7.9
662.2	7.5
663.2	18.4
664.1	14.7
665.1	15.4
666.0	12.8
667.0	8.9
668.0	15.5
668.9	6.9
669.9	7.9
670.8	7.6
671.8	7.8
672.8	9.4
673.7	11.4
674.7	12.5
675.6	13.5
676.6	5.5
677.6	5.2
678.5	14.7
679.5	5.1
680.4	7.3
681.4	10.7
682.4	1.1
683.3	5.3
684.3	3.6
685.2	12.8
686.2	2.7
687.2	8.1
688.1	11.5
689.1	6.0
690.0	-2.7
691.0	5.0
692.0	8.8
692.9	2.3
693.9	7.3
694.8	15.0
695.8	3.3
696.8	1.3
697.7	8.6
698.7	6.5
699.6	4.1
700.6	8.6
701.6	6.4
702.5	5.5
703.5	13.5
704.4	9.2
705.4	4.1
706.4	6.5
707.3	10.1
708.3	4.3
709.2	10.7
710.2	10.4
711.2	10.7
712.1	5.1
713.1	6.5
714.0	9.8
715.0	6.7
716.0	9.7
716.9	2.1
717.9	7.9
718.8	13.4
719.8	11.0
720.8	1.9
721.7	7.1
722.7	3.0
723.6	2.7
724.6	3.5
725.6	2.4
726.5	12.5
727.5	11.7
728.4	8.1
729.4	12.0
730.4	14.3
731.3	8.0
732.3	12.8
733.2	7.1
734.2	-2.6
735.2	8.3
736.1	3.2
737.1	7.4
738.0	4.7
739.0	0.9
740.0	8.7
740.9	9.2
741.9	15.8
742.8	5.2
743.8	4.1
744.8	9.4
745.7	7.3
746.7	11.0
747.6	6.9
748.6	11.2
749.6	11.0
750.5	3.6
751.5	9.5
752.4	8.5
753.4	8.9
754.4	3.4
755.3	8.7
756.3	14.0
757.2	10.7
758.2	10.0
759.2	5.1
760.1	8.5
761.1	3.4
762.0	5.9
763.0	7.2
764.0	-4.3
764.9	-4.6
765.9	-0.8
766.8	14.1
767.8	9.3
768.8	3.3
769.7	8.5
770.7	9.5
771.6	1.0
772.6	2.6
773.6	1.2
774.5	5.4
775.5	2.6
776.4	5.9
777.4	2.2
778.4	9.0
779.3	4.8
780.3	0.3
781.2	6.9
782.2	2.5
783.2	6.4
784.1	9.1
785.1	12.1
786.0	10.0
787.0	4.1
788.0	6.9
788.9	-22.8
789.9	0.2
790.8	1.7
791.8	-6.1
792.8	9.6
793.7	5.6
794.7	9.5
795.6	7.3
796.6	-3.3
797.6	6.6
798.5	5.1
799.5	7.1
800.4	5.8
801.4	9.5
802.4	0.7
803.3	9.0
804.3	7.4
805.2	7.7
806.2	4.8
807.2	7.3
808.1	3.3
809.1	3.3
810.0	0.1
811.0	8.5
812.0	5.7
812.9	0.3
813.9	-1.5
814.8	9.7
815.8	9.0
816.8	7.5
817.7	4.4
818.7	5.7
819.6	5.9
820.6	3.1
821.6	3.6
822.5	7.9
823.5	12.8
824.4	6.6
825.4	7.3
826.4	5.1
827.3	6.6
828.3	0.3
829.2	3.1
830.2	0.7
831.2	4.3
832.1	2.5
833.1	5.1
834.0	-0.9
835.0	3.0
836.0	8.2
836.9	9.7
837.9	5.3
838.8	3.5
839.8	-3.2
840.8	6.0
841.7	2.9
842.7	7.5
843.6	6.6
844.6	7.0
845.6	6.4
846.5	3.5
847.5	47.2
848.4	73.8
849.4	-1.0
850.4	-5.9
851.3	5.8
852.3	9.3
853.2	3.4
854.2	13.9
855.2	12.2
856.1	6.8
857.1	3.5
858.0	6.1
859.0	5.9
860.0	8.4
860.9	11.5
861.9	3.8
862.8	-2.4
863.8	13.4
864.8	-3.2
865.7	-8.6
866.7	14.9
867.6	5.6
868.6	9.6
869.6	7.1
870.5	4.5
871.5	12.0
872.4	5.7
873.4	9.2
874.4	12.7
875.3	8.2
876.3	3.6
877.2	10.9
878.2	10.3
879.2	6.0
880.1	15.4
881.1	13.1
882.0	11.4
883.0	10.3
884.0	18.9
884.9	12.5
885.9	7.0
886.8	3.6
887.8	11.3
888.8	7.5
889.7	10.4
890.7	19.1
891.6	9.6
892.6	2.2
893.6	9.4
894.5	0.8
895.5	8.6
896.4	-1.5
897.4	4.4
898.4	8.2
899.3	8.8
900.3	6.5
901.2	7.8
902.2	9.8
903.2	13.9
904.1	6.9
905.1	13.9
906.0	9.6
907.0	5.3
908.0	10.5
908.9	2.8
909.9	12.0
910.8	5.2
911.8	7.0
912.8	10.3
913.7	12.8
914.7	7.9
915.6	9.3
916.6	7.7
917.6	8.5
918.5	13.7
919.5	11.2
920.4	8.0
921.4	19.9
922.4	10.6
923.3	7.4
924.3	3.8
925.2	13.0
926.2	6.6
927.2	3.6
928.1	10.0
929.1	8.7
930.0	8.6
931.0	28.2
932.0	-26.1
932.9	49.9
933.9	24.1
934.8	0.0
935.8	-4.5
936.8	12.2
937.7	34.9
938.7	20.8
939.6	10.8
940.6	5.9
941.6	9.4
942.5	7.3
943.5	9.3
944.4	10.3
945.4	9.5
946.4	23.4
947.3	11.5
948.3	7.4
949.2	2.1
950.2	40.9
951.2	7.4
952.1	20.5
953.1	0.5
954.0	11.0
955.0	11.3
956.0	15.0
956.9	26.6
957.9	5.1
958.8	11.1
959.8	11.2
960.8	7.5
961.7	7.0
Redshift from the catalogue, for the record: 1.274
